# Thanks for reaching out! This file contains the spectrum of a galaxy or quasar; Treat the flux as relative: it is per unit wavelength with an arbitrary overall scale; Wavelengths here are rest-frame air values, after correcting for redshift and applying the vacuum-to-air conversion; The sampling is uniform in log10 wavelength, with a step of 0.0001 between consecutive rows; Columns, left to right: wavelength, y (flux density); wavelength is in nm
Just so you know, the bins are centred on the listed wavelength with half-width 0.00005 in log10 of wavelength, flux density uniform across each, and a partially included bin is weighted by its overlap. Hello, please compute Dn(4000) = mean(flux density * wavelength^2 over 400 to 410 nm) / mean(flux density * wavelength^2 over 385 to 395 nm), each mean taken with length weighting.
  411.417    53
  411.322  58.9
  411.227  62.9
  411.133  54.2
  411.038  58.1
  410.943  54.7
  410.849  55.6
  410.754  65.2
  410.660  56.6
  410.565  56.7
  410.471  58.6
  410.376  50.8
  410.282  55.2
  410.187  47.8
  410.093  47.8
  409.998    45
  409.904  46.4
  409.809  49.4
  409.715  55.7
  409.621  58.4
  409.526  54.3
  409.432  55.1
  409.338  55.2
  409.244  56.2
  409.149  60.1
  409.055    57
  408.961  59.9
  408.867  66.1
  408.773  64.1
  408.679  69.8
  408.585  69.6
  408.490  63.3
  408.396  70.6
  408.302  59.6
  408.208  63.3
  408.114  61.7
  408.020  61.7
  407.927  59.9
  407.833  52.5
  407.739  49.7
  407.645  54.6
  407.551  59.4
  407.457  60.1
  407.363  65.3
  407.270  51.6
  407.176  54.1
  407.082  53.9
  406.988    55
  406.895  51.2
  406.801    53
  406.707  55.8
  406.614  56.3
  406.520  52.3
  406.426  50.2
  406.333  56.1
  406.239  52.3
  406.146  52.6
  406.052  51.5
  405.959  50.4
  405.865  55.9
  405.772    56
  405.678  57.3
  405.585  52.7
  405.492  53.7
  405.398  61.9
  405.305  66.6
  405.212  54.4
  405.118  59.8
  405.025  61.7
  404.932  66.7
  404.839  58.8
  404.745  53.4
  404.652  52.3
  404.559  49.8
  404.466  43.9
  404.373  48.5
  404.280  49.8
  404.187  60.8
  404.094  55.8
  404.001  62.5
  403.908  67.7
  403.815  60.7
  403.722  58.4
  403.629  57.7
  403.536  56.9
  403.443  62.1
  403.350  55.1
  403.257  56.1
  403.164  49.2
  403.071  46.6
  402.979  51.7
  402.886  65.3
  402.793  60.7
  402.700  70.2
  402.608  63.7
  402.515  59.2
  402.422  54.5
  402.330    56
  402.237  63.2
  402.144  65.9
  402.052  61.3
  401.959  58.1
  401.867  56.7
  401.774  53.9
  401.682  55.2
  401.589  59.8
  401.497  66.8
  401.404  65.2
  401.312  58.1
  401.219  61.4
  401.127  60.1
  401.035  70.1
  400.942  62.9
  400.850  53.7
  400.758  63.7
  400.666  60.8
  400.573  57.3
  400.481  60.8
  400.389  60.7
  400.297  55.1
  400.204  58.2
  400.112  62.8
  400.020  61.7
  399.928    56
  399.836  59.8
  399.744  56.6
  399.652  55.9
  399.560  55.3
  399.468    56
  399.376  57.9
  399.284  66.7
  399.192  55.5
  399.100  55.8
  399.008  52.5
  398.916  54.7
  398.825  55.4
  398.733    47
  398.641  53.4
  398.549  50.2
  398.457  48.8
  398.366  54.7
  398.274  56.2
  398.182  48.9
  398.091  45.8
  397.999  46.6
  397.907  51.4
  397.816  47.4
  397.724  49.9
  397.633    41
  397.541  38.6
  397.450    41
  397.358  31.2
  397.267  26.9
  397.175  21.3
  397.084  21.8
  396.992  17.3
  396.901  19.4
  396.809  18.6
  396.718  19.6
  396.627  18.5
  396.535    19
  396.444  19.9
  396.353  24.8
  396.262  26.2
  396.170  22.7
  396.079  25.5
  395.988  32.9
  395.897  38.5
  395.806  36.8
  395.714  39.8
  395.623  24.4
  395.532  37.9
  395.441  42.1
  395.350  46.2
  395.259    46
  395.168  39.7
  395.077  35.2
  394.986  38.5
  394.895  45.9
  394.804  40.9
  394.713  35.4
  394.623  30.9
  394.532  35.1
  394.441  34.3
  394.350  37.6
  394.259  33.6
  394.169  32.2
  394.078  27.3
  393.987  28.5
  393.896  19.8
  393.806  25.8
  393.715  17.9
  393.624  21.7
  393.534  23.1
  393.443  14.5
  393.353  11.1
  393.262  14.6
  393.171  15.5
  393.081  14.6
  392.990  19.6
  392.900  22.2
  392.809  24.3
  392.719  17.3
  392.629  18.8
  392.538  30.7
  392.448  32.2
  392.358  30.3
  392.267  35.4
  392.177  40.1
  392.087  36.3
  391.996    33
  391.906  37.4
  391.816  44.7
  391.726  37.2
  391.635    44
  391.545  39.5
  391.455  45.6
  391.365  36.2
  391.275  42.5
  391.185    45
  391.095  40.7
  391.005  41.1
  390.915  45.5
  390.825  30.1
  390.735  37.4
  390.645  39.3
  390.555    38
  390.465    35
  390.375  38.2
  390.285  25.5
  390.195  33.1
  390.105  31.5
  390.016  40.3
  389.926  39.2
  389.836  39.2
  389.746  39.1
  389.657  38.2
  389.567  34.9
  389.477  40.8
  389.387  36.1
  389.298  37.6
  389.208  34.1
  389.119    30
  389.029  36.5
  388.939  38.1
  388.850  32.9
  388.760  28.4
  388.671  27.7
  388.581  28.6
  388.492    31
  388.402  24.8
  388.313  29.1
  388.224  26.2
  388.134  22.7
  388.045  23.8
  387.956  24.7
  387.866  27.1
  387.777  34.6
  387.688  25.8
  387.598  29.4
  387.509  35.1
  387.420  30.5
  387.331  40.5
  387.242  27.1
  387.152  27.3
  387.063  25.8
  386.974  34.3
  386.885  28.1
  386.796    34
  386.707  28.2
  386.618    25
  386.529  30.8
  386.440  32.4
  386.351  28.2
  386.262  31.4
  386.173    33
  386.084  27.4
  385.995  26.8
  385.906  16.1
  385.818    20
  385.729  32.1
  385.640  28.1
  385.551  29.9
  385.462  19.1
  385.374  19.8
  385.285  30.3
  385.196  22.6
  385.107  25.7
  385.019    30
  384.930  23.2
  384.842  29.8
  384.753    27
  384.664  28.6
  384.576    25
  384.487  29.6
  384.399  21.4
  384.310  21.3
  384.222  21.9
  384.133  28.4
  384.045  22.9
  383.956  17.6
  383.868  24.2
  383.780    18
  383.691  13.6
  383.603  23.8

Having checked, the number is 2.0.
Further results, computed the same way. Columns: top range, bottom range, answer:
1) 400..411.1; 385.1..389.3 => 2.20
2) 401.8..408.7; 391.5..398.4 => 1.90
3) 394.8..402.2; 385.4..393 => 1.52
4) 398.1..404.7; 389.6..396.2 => 1.82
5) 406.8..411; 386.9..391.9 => 1.83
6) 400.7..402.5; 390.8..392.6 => 1.66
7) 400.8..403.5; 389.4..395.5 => 1.88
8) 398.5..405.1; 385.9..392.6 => 1.84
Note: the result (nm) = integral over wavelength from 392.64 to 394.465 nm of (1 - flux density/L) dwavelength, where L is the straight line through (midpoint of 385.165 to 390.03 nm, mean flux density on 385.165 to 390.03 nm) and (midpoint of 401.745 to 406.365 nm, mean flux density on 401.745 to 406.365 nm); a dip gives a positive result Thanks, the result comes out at 0.799 nm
